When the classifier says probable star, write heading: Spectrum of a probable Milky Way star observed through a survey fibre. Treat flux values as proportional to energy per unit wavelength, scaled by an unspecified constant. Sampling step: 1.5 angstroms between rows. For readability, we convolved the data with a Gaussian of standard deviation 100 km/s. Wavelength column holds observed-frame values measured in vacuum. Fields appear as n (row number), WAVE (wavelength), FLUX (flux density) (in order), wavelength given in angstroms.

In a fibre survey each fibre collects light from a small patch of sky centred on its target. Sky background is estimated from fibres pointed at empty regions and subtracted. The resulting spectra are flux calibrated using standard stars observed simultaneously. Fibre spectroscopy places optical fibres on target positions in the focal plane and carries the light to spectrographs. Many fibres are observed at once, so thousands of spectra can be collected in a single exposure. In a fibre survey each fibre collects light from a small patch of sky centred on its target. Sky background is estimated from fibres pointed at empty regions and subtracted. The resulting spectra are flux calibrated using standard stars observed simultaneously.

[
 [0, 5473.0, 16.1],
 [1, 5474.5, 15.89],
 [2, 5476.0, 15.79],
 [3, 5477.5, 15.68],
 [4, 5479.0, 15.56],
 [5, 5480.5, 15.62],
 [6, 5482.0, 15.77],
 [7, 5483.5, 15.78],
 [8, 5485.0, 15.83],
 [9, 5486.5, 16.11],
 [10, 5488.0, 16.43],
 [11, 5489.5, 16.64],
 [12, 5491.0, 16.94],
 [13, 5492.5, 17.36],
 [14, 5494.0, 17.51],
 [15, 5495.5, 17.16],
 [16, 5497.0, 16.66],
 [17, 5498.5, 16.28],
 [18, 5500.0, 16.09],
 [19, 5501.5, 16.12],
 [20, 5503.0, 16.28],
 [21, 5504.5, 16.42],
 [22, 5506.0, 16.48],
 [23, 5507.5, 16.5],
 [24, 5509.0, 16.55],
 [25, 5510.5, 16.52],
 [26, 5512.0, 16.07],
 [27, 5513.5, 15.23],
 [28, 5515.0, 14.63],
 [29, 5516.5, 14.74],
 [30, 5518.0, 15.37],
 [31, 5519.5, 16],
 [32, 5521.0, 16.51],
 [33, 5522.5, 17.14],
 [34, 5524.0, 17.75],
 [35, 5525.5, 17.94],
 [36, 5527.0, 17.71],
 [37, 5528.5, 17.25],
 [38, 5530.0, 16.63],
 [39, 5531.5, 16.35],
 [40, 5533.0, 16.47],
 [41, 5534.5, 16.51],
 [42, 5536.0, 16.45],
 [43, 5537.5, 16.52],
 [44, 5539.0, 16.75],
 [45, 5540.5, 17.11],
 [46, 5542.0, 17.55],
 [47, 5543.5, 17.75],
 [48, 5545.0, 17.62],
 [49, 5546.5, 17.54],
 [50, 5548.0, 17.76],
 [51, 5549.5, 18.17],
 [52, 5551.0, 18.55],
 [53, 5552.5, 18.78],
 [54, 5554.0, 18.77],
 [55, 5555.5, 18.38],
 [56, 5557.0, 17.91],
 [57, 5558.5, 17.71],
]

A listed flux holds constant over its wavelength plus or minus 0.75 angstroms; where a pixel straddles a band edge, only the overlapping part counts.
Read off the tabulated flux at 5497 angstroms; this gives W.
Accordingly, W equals 16.66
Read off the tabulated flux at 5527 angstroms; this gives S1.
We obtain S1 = 17.71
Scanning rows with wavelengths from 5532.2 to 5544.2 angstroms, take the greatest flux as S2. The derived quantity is 17.75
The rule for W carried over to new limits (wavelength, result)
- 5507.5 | 16.5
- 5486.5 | 16.11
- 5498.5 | 16.28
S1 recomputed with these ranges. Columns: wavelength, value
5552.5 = 18.78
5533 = 16.47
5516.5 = 14.74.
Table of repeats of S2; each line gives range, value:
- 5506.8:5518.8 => 16.55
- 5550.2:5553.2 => 18.78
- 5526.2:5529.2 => 17.71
